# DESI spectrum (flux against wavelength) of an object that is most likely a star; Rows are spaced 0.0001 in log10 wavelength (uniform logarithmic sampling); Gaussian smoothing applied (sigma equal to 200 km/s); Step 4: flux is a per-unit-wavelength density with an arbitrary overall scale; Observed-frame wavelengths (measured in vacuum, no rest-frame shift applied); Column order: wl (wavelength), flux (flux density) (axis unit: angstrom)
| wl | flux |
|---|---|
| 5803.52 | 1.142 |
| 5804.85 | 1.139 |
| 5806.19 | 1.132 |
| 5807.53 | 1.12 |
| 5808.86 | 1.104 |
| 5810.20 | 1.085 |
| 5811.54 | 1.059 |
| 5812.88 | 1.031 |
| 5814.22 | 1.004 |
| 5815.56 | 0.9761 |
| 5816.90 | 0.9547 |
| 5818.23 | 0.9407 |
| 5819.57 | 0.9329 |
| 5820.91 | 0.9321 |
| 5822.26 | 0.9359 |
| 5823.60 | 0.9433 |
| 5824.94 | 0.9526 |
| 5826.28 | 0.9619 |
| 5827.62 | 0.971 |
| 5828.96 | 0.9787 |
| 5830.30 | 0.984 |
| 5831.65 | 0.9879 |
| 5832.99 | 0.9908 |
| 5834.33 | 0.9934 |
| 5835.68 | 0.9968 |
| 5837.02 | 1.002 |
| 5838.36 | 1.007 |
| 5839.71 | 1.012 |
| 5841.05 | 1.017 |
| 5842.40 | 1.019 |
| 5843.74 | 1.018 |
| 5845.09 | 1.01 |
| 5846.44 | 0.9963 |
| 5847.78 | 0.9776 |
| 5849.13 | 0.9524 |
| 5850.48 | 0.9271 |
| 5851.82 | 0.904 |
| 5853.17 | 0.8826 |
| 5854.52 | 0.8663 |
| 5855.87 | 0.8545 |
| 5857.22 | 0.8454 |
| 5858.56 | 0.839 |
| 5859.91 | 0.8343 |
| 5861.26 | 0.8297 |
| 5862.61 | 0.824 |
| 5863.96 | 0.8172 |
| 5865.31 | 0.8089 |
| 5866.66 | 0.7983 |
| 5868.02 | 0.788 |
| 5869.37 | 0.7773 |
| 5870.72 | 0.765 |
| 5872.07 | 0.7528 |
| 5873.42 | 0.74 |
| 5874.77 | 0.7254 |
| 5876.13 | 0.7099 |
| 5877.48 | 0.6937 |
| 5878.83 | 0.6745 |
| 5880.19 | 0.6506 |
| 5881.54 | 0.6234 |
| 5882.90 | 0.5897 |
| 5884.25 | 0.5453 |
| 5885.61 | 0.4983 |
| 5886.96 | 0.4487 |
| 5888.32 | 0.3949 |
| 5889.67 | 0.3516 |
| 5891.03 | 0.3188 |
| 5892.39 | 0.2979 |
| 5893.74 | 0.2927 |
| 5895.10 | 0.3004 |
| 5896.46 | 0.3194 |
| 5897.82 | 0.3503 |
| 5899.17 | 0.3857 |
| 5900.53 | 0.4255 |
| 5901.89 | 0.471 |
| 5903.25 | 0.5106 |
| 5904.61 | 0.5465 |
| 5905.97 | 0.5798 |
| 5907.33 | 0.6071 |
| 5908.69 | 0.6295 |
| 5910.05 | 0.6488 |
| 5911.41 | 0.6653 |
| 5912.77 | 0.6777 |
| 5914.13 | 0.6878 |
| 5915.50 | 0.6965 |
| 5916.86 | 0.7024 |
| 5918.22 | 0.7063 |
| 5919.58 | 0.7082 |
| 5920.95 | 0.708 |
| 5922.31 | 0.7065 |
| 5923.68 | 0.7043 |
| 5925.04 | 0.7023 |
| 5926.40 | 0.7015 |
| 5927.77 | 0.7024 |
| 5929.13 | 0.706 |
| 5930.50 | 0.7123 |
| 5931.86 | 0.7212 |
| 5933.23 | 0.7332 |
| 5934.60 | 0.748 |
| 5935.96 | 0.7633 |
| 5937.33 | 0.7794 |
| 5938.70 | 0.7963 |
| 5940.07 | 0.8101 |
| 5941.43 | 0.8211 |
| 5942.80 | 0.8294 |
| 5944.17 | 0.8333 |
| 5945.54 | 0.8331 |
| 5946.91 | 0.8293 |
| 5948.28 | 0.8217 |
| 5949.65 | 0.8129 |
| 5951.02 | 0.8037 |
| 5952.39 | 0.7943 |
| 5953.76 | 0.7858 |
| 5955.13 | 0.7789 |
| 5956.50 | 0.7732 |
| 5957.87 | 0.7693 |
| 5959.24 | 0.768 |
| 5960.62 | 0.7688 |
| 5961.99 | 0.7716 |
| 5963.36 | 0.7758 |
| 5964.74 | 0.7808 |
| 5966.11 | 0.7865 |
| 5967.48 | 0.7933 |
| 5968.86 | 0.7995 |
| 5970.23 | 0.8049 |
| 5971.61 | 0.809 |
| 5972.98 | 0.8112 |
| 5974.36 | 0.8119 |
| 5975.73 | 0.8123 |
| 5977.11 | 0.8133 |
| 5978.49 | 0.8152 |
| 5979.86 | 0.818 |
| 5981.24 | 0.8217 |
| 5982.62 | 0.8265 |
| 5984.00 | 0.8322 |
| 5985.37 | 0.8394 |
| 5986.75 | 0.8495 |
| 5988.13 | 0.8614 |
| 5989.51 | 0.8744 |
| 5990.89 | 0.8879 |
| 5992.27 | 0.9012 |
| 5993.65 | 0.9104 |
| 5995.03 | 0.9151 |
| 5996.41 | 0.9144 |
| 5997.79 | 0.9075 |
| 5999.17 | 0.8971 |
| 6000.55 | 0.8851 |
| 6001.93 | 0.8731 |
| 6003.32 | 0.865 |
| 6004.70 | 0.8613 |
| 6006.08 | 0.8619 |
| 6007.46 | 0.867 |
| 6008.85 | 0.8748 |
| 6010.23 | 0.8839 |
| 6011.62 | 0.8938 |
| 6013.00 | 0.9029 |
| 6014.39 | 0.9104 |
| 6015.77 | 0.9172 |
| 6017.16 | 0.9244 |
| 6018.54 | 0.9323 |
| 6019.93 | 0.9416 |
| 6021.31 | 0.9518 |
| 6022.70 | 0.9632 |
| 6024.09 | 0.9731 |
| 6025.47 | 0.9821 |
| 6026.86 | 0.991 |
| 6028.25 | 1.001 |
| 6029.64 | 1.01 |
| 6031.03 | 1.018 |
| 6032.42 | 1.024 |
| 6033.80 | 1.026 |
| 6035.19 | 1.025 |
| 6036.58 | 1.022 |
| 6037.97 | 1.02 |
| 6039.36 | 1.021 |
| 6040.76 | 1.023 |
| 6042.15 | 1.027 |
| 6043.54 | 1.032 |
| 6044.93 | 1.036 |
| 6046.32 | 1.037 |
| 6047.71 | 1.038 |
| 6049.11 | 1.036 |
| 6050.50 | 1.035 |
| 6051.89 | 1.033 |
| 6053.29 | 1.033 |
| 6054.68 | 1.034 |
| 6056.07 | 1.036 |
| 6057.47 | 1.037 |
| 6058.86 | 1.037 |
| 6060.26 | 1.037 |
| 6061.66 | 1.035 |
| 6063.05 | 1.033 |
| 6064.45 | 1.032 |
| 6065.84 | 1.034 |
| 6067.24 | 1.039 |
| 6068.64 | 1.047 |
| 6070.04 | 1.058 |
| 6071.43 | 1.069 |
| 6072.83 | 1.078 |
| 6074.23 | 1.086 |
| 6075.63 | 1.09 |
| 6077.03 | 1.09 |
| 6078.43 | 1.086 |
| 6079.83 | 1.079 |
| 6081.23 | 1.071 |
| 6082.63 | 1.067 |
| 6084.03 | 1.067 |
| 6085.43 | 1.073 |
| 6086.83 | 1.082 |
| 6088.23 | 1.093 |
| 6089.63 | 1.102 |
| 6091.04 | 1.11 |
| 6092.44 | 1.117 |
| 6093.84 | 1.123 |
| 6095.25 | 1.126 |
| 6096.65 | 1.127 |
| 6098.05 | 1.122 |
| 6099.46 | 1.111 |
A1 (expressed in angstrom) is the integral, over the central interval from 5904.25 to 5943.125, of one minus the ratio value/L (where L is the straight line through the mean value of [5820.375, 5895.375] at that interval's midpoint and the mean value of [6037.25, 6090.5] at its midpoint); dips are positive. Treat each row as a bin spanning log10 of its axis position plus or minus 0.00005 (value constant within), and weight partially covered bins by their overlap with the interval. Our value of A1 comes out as 7.6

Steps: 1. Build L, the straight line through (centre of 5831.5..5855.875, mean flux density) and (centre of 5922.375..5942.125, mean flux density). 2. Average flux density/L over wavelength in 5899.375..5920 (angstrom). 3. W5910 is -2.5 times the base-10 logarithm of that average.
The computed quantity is 0.29 mag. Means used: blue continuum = 0.972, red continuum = 0.742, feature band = 0.611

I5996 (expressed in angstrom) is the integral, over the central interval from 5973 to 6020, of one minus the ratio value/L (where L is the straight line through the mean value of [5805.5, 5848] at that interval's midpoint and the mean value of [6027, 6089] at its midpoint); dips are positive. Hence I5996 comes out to 7.3 angstrom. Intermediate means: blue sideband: 1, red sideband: 1.04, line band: 0.872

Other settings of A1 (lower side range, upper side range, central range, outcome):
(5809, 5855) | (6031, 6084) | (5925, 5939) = 3.8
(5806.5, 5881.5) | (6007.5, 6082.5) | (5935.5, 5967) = 5.5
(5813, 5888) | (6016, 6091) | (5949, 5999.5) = 7.5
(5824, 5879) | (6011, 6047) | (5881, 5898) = 9.3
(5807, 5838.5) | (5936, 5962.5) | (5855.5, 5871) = 1.9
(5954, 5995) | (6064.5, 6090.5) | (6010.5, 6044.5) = -1.1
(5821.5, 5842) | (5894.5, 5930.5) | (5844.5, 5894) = 5.8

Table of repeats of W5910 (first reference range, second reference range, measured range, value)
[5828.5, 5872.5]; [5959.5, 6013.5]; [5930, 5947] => 0.11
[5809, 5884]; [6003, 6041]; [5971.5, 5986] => 0.15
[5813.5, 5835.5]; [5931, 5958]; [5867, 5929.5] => 0.40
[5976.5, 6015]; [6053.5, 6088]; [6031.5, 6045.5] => -0.05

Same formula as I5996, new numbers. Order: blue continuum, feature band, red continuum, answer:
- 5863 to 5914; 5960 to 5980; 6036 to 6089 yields -0.01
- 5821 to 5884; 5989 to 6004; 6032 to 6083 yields 1.50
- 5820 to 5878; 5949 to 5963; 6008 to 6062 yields 2.51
